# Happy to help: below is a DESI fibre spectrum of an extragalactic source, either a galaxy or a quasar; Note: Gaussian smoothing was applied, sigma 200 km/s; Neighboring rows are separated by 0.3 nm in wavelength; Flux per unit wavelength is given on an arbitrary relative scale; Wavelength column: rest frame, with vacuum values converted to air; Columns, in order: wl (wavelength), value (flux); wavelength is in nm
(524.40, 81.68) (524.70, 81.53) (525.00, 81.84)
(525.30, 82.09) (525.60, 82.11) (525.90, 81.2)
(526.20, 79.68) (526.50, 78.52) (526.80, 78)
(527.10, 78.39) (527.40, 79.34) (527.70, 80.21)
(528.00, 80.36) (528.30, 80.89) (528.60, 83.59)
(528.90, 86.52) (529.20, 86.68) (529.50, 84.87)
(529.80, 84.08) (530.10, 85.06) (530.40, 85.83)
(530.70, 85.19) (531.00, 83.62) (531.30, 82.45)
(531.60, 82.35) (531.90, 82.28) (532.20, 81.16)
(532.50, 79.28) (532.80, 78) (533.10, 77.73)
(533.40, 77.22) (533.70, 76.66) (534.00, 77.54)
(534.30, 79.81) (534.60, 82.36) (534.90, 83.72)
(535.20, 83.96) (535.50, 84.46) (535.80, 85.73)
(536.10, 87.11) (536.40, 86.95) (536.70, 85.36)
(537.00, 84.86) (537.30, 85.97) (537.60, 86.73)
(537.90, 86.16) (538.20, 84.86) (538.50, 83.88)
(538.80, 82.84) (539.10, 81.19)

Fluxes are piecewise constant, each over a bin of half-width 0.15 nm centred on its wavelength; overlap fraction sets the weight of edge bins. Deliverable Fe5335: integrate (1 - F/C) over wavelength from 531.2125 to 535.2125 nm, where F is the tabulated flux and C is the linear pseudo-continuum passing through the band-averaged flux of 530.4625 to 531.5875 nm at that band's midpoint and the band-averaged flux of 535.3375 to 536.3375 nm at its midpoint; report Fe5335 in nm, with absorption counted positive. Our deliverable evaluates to 0.21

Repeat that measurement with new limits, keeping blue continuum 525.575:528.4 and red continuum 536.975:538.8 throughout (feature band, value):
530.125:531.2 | -0.04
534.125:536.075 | 0.01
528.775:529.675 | -0.06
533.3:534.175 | 0.06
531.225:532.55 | 0.01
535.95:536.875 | -0.02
